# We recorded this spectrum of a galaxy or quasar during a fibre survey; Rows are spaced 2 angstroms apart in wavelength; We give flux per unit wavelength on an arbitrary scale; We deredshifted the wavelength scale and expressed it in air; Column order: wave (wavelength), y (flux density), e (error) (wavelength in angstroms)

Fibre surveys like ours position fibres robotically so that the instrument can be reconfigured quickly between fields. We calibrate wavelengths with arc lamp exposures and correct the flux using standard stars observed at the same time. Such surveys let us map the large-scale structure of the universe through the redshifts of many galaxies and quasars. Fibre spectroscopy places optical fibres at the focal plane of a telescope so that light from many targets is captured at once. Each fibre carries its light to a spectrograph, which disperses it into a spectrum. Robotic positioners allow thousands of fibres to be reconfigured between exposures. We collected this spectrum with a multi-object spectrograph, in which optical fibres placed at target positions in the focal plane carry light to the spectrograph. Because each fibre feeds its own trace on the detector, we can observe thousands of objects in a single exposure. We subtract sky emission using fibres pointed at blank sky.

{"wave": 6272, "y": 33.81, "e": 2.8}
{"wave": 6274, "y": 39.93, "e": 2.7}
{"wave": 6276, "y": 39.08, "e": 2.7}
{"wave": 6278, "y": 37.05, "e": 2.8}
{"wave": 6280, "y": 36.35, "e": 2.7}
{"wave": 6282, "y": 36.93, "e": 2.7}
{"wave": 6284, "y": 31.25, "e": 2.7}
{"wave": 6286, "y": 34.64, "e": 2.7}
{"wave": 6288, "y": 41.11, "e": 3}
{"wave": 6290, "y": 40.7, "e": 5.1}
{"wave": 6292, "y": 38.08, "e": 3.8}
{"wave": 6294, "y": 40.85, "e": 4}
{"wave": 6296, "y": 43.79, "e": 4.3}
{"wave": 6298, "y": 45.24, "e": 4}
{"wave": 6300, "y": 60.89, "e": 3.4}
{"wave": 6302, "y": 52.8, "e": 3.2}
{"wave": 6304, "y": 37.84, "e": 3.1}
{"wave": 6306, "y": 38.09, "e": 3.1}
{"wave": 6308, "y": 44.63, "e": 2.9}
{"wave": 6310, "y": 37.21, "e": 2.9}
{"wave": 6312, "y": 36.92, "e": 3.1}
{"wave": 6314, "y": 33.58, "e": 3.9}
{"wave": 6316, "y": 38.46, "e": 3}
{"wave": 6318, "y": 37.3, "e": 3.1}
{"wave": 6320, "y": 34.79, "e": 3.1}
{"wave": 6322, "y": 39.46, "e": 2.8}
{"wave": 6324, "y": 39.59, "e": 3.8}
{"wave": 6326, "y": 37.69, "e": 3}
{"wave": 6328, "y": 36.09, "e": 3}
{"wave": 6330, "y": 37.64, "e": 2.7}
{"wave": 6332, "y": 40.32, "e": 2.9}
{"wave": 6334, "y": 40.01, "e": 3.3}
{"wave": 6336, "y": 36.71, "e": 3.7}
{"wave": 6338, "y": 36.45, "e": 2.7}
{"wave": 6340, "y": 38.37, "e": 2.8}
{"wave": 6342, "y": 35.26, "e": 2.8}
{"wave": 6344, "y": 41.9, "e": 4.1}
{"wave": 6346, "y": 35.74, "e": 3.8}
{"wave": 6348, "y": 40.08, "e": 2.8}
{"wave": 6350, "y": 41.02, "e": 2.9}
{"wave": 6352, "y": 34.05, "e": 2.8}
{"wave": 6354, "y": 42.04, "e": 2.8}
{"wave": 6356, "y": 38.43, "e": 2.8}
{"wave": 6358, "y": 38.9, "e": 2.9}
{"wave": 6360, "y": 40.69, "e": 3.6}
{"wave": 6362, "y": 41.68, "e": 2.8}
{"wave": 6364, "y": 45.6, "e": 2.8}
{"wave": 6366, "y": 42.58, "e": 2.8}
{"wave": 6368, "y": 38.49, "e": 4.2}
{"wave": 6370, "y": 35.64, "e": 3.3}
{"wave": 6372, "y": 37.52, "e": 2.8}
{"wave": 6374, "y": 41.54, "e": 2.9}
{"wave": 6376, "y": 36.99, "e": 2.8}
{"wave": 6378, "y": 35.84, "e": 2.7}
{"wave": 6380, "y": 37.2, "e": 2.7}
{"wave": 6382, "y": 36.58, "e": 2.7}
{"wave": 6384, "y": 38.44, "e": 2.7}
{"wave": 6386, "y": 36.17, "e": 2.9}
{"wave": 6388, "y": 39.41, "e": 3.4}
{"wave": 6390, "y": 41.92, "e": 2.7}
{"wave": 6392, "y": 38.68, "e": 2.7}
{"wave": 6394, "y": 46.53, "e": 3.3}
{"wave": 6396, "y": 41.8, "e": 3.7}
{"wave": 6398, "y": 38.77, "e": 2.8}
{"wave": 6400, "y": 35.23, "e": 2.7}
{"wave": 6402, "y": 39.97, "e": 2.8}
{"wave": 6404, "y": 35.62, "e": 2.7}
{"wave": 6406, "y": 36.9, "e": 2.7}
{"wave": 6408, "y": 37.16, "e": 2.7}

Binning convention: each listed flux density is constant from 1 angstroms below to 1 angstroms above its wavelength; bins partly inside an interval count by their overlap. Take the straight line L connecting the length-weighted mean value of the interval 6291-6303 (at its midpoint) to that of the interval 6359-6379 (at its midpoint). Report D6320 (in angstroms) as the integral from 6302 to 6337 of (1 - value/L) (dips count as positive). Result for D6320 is 4.88 angstroms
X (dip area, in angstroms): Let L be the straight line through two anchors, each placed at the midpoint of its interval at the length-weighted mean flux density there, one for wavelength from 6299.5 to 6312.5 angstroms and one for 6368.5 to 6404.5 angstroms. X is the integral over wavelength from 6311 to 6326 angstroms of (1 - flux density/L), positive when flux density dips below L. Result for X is 1.99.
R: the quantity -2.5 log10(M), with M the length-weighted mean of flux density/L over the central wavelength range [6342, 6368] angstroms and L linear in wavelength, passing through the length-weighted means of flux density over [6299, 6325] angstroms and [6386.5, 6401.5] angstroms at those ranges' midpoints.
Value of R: 0.01 mag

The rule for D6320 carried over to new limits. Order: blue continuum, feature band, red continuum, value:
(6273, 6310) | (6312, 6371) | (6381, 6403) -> 2.4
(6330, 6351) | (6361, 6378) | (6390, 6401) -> -0.1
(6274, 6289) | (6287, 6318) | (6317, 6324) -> -3.9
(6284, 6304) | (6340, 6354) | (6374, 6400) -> 0.9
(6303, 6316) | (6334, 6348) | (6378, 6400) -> 0.3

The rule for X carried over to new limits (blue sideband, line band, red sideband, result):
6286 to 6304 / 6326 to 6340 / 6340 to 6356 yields 0.8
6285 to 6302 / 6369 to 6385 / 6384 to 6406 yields 1.0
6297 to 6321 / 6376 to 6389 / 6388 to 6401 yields 1.1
